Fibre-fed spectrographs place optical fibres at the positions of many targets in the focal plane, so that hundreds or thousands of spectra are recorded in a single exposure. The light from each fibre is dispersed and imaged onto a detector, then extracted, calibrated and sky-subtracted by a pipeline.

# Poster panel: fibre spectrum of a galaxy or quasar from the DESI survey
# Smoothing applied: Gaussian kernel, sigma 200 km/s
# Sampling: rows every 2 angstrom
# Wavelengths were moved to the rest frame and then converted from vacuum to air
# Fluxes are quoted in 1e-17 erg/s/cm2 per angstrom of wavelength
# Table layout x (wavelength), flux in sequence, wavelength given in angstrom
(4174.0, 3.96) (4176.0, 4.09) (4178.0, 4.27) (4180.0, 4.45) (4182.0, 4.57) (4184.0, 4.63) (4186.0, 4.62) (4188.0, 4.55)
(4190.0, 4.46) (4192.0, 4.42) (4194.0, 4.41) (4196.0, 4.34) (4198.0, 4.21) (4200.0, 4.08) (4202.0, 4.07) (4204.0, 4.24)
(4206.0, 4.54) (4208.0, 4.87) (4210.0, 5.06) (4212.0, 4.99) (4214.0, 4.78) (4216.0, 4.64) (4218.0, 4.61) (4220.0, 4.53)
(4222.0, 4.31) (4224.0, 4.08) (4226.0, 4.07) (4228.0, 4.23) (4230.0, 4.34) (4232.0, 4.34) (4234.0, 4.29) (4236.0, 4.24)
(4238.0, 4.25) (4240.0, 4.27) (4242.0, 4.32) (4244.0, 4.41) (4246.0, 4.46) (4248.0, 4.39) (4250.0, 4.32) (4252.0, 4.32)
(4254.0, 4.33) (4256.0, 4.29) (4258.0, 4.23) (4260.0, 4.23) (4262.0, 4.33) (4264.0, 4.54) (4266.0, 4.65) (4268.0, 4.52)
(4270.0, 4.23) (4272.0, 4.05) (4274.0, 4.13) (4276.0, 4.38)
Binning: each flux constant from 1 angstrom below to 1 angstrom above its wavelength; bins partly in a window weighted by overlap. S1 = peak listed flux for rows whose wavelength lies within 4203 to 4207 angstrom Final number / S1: 4.54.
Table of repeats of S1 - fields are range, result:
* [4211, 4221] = 4.99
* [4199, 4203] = 4.08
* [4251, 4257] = 4.33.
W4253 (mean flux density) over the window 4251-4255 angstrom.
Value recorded 4.33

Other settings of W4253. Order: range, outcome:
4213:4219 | 4.68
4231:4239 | 4.28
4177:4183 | 4.43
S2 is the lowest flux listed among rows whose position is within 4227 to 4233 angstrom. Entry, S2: 4.23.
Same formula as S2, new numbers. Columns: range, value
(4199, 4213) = 4.07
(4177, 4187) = 4.27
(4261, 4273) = 4.05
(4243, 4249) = 4.39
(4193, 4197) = 4.34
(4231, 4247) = 4.24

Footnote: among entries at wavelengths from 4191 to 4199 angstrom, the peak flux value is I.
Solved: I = 4.42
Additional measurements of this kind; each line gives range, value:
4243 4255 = 4.46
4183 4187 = 4.63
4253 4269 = 4.65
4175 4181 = 4.45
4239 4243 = 4.32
